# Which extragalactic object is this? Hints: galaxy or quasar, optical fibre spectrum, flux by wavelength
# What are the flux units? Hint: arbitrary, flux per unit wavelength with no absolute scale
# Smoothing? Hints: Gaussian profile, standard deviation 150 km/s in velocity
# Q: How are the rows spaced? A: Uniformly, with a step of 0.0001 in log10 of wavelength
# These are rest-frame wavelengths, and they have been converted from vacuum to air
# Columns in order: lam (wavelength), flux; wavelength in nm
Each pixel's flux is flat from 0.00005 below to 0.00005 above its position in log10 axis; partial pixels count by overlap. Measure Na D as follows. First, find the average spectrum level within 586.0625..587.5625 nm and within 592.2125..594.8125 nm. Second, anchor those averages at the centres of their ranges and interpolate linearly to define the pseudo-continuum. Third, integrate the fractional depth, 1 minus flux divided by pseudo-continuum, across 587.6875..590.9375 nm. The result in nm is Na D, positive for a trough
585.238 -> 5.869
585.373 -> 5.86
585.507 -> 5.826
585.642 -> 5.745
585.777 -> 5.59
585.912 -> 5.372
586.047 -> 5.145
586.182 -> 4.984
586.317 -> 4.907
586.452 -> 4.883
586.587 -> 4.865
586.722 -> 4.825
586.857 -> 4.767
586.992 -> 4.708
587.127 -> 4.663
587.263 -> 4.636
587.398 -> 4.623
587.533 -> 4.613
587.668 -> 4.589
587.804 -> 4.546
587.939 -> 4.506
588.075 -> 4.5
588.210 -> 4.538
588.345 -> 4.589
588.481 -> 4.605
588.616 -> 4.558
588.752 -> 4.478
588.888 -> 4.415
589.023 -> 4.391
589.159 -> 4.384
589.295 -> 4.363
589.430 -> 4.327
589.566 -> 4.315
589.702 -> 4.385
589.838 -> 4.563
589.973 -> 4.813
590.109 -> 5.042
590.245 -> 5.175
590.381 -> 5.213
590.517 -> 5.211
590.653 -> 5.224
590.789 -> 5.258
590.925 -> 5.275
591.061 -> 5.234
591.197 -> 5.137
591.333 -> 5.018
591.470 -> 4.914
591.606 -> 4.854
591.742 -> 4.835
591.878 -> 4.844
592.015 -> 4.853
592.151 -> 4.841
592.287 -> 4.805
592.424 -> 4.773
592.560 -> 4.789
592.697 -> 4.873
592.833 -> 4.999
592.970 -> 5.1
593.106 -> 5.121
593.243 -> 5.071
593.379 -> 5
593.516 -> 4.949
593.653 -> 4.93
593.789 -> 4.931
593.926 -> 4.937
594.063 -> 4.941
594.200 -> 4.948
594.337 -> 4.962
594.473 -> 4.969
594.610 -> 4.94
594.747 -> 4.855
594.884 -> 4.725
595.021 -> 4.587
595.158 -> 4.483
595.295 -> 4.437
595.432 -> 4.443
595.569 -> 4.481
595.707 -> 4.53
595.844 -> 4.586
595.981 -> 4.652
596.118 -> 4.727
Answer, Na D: 0.11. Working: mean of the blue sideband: 4.79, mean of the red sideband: 4.94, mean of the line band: 4.68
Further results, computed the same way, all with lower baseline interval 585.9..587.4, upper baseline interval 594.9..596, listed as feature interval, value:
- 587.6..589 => 0.08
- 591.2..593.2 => -0.11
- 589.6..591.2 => -0.11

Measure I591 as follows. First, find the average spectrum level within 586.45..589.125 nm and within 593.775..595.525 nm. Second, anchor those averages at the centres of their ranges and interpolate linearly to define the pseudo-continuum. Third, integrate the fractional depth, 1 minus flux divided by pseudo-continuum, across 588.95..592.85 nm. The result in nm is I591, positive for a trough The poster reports -0.14 nm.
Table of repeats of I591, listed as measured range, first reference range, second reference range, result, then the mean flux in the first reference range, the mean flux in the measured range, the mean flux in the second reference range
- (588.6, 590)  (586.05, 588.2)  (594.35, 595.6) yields 0.08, 4.72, 4.44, 4.68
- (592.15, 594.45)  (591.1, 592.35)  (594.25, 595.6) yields -0.07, 4.91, 4.94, 4.7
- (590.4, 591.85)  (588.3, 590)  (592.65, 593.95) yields -0.12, 4.47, 5.09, 5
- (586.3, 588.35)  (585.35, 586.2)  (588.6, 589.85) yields 0.14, 5.52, 4.67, 4.4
